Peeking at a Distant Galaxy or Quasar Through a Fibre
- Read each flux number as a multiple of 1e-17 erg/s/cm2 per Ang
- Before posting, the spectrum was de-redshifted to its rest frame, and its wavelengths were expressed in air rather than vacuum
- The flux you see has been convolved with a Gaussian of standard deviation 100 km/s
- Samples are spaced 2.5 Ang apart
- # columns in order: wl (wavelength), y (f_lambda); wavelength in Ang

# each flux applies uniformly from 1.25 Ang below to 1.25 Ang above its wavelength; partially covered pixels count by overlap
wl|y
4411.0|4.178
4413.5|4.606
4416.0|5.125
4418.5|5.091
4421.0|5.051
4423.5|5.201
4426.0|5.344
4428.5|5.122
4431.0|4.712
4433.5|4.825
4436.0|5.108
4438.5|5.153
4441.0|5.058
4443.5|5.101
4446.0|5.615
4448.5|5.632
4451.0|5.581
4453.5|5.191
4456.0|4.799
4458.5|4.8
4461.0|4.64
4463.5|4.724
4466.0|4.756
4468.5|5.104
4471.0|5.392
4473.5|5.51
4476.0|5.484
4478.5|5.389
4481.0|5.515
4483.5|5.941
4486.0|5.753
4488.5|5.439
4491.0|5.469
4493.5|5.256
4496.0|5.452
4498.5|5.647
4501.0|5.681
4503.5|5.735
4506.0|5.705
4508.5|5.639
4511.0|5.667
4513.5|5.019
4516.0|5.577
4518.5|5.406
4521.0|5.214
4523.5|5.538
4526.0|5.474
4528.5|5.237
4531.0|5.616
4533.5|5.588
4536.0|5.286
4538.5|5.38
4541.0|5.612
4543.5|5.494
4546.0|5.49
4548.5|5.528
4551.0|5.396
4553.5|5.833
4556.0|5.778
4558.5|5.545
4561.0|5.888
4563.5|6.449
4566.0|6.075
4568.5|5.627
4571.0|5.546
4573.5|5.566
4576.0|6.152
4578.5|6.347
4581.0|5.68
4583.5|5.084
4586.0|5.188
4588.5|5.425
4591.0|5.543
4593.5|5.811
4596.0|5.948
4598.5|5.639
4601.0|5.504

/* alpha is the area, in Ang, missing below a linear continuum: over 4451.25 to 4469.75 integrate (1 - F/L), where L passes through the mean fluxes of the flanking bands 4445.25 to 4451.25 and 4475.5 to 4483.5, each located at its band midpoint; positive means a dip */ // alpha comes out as 2.27 Ang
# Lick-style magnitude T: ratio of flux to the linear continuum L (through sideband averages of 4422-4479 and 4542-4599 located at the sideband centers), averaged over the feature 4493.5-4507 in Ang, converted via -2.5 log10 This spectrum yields -0.05 mag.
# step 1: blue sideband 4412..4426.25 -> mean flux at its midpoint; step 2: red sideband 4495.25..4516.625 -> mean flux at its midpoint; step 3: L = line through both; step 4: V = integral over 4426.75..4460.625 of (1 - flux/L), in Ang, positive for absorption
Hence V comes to 0.4 Ang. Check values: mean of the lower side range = 5.03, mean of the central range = 5.12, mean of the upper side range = 5.57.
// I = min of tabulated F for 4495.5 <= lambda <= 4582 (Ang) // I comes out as 5.019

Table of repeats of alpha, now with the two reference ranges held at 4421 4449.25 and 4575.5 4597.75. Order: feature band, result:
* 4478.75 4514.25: -1.35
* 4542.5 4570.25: -0.83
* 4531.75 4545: 0.07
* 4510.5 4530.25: 0.21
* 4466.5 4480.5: -0.17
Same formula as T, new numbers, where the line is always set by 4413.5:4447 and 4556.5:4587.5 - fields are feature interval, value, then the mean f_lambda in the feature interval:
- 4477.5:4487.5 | -0.06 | 5.65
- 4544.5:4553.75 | 0.02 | 5.53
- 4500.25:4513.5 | -0.03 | 5.62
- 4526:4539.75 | 0.03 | 5.43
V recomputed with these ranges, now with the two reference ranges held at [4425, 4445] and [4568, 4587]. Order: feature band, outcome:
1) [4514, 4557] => -0.1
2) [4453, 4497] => -0.2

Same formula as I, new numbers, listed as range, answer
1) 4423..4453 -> 4.712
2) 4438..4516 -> 4.64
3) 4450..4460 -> 4.799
